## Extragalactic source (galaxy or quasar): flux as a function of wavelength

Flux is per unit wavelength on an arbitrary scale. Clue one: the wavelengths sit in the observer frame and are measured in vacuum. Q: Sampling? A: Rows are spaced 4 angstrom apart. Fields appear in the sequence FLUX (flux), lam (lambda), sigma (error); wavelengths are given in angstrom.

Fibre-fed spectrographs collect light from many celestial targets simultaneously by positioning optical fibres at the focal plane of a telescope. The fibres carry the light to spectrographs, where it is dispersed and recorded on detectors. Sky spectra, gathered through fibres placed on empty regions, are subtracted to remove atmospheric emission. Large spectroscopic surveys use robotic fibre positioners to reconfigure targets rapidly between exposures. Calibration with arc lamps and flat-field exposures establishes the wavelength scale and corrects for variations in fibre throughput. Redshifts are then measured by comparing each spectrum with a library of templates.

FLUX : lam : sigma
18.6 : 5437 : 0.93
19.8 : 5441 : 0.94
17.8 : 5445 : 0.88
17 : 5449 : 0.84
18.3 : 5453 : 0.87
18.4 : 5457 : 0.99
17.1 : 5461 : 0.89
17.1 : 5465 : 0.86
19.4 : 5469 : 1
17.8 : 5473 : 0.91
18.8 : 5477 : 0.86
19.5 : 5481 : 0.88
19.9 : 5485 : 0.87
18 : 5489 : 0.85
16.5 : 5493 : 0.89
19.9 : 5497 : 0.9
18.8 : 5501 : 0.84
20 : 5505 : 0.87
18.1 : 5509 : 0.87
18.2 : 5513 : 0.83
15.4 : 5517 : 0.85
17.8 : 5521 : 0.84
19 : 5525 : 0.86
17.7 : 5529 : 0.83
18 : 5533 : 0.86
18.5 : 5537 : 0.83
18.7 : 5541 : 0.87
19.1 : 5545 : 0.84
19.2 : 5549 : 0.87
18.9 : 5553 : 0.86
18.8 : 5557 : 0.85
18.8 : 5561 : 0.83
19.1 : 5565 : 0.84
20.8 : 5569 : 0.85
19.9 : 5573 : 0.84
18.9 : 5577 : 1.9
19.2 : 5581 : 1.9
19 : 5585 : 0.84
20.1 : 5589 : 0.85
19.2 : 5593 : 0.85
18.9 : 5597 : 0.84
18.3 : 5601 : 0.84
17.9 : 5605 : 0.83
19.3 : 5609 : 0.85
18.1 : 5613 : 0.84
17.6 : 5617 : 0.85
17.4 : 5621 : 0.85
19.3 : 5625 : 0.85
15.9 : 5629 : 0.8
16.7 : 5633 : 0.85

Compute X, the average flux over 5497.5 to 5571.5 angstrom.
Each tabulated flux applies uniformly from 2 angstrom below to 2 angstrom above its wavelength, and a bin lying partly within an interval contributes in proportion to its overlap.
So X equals 18.6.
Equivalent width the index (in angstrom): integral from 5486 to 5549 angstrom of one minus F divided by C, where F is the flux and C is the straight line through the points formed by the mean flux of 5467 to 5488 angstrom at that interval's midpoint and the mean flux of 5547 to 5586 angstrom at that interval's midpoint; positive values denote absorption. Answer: 2.7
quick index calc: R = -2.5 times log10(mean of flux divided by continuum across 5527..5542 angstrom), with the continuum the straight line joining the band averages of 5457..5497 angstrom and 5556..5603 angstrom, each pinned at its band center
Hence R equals 0.04 mag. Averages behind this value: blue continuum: 18.3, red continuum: 19.3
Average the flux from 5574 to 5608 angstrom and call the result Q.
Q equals 19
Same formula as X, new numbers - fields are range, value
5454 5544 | 18.3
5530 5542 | 18.3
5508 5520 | 17.2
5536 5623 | 18.9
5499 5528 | 18.2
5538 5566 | 18.9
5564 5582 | 19.6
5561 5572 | 19.7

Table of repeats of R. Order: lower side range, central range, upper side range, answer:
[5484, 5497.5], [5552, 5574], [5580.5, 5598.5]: -0.019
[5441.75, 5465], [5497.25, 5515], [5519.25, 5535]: -0.050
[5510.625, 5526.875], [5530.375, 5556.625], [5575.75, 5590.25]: -0.027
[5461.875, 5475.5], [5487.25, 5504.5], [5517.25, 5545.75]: -0.021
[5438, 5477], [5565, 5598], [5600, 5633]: -0.090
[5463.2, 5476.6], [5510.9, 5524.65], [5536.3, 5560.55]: 0.076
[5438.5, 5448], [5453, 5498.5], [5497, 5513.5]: 0.024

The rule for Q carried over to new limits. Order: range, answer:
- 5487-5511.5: 18.5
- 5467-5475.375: 18.6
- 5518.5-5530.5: 18.1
